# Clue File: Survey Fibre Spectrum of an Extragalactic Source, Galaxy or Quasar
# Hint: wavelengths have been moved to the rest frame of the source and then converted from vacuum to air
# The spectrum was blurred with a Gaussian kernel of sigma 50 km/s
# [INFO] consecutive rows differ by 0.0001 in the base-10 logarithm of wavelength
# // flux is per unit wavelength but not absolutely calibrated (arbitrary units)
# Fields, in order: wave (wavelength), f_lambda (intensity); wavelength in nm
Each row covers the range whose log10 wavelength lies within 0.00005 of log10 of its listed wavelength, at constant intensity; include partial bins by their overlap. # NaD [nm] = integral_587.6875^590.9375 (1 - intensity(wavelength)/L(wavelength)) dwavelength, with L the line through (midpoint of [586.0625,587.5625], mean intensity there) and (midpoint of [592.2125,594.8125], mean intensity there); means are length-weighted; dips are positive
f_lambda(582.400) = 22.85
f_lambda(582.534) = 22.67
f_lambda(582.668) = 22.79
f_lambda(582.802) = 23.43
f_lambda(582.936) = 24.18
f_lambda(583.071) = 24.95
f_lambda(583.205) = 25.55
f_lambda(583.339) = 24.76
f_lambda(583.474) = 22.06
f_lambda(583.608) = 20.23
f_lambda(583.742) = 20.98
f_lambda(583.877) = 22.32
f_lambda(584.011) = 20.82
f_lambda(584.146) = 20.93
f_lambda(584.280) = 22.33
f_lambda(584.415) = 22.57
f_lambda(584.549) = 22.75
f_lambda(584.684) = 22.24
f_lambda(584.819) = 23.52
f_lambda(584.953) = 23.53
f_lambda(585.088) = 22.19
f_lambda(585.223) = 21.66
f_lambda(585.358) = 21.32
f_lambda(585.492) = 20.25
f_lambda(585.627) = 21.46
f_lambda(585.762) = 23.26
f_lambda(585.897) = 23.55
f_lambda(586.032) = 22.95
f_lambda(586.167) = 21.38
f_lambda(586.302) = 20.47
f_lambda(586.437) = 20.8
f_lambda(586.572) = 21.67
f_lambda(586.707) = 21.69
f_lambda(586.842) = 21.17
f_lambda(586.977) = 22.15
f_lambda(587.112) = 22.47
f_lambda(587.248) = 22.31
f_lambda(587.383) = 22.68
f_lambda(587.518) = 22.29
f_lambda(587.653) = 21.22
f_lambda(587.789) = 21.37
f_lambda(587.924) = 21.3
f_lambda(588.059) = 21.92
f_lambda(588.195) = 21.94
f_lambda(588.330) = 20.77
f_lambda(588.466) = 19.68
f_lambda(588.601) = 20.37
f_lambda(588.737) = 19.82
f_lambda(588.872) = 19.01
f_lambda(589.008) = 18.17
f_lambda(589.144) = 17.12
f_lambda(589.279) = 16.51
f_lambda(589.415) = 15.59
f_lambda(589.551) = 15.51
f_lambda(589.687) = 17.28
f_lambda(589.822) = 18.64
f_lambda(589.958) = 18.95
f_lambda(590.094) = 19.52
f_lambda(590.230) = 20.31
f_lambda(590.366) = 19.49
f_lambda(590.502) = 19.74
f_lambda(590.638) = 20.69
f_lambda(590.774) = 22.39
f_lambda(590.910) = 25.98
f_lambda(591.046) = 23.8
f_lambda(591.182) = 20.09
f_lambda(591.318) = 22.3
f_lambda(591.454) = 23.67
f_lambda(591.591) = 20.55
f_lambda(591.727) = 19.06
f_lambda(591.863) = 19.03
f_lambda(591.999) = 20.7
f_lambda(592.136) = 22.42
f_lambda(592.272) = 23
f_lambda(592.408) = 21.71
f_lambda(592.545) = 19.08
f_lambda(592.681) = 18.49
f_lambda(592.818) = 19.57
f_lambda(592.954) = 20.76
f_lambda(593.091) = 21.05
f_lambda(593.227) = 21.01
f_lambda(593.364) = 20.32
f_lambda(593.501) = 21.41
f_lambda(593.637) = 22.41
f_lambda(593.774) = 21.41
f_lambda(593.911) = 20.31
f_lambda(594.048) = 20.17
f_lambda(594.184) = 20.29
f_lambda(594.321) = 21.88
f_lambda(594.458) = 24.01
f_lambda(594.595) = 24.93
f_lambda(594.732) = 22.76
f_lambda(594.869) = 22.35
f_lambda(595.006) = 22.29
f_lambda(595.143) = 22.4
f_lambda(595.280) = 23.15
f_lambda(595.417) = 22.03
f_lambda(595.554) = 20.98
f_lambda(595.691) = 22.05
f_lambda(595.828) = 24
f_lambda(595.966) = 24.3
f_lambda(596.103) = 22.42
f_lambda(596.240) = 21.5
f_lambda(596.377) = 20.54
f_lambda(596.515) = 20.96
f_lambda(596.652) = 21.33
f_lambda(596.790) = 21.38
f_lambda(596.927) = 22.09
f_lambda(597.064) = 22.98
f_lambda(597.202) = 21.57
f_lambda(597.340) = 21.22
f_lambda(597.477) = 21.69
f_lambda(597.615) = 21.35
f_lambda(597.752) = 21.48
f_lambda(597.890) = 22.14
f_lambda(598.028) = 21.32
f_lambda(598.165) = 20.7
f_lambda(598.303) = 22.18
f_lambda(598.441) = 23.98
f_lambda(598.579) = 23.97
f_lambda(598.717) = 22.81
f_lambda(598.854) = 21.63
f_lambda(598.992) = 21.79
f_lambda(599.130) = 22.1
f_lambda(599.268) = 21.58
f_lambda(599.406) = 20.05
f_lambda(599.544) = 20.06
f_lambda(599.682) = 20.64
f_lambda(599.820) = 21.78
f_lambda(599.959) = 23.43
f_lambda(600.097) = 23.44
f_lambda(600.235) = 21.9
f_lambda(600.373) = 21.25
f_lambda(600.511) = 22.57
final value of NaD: 0.30 nm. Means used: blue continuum 21.8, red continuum 21.3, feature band 19.6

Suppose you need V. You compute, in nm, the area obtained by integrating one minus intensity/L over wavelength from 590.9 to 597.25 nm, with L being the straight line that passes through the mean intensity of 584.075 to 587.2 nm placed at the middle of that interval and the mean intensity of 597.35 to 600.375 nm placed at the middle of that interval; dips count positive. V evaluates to 0.07 nm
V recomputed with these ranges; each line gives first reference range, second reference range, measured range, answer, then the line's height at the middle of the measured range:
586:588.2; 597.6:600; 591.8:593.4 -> 0.09 nm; 21.8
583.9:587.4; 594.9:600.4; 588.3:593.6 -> 0.45 nm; 22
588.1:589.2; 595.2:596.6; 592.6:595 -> 0.01 nm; 21.5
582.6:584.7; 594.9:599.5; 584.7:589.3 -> 0.25 nm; 22.5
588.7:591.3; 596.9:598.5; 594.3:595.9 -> -0.13 nm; 21.1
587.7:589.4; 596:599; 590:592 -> -0.08 nm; 20.3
